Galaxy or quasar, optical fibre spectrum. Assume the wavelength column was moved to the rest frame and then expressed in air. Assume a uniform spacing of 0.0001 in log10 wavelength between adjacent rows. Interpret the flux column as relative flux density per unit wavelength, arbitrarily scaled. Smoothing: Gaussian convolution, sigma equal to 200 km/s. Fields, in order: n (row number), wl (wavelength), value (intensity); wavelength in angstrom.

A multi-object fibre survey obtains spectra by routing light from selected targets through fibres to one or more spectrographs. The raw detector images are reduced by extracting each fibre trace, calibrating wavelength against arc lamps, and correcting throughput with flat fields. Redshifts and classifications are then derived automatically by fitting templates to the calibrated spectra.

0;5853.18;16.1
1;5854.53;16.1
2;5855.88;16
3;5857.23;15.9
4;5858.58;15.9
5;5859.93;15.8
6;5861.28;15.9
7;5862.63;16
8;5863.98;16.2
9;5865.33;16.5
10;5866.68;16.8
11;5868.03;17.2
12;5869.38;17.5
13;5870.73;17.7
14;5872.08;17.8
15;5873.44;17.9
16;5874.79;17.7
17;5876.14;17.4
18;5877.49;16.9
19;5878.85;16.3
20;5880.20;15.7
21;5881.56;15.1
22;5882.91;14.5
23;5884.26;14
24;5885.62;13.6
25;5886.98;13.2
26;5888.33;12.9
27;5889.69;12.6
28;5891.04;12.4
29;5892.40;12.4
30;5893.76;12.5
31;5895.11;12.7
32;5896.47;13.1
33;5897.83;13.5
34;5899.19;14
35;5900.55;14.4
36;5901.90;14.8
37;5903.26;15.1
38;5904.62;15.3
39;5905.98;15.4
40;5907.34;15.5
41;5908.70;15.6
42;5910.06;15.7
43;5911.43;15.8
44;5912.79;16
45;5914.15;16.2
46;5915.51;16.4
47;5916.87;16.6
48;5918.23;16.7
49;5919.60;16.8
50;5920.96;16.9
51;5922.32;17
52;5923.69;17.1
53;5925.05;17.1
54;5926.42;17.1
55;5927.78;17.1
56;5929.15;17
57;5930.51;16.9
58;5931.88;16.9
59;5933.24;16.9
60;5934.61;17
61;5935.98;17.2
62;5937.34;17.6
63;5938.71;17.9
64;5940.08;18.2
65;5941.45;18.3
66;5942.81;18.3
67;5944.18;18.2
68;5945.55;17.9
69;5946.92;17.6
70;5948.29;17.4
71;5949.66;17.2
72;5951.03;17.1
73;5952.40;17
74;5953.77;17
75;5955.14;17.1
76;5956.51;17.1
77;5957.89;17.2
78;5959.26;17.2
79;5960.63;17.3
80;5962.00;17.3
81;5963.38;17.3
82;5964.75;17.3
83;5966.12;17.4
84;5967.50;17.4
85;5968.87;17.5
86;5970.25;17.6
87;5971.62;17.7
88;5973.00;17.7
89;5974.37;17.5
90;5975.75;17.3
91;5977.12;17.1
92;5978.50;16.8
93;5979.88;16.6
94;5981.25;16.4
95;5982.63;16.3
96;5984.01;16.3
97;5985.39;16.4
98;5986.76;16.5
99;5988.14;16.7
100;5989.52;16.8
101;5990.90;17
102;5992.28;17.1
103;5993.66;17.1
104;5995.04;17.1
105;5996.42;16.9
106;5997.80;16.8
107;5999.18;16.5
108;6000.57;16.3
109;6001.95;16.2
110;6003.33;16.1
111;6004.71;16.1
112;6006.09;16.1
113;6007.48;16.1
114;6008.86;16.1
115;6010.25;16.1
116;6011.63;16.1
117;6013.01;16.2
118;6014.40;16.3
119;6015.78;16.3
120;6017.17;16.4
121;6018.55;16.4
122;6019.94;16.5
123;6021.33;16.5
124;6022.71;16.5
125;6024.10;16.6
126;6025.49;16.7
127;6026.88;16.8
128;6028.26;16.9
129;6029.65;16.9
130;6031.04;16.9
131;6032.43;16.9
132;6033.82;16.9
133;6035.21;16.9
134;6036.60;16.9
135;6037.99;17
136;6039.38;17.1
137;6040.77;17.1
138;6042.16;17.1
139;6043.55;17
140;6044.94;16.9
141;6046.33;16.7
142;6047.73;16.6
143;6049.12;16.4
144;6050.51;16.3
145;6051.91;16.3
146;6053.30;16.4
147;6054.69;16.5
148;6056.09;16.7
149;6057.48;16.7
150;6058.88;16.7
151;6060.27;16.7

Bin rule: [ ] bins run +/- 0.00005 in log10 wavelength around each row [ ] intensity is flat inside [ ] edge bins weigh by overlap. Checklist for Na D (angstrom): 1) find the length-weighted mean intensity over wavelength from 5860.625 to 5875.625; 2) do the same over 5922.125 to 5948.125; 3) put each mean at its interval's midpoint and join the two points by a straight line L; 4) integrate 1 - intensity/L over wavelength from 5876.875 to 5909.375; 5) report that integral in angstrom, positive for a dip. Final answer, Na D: 5.6 angstrom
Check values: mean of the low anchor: 17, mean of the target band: 14.2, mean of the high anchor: 17.4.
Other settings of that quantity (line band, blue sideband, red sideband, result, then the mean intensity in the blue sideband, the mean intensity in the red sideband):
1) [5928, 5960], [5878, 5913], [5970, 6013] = -3.92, 14.3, 16.7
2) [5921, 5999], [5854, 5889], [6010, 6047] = -3.73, 16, 16.7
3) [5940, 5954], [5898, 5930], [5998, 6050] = -1.26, 16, 16.6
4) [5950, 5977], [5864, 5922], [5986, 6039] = -2.04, 15.4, 16.6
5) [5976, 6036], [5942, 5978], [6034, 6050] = 1.91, 17.4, 16.9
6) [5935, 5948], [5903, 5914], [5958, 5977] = -0.99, 15.6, 17.4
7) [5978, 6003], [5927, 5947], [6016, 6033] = 0.51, 17.5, 16.7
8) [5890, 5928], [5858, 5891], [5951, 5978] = 2.59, 15.8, 17.3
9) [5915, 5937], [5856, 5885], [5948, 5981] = -0.05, 16.4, 17.2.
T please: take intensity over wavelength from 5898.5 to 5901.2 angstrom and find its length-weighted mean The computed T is 14.2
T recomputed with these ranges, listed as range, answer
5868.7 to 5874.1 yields 17.7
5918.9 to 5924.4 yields 16.9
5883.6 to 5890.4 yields 13.3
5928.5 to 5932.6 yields 17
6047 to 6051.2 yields 16.4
